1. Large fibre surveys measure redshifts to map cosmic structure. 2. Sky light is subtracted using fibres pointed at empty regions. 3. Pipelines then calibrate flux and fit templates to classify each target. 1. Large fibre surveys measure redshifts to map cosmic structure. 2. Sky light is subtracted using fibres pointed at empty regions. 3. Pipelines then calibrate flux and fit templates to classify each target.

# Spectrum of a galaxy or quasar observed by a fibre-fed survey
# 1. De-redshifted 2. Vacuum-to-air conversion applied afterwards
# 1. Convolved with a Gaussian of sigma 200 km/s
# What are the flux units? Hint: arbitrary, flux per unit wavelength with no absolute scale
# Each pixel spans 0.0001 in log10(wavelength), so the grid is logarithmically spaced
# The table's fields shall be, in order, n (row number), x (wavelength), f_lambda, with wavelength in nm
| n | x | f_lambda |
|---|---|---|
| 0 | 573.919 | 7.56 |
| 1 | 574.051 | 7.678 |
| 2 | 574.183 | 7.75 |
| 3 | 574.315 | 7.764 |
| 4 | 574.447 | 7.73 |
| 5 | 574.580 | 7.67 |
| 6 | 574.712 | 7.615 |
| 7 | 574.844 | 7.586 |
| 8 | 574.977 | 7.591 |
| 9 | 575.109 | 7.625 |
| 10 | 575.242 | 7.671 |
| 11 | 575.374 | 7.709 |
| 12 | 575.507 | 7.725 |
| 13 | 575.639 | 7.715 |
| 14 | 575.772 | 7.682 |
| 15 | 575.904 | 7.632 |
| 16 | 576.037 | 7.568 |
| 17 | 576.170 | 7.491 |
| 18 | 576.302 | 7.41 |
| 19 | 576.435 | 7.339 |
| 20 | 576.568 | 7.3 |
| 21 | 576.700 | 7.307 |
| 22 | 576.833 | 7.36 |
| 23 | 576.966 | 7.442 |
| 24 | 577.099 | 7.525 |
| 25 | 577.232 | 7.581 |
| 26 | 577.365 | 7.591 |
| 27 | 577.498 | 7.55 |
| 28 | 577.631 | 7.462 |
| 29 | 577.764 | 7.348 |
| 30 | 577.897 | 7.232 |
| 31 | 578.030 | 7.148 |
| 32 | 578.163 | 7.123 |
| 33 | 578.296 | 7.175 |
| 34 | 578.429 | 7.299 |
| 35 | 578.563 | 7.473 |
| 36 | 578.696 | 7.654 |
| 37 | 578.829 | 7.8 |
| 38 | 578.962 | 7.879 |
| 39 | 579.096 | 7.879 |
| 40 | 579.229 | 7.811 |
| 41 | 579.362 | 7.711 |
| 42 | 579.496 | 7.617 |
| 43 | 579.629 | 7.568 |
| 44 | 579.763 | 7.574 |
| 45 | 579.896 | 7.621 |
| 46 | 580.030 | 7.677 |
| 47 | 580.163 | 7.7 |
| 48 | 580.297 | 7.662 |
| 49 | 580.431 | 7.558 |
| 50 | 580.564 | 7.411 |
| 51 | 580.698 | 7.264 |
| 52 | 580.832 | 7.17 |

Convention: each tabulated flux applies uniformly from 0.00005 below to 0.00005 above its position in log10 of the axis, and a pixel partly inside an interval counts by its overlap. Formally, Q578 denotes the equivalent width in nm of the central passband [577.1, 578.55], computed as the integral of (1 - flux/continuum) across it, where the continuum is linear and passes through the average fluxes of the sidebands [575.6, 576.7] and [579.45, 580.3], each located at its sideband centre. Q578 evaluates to 0.04 nm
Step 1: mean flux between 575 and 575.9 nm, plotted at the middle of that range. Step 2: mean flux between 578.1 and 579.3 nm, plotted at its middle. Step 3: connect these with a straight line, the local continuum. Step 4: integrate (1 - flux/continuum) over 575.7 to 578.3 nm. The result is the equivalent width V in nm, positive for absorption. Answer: 0.07 nm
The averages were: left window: 7.68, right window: 7.57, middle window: 7.42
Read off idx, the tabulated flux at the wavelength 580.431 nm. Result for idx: 7.558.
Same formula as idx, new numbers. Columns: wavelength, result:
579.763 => 7.574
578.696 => 7.654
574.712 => 7.615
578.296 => 7.175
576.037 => 7.568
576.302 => 7.41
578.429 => 7.299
